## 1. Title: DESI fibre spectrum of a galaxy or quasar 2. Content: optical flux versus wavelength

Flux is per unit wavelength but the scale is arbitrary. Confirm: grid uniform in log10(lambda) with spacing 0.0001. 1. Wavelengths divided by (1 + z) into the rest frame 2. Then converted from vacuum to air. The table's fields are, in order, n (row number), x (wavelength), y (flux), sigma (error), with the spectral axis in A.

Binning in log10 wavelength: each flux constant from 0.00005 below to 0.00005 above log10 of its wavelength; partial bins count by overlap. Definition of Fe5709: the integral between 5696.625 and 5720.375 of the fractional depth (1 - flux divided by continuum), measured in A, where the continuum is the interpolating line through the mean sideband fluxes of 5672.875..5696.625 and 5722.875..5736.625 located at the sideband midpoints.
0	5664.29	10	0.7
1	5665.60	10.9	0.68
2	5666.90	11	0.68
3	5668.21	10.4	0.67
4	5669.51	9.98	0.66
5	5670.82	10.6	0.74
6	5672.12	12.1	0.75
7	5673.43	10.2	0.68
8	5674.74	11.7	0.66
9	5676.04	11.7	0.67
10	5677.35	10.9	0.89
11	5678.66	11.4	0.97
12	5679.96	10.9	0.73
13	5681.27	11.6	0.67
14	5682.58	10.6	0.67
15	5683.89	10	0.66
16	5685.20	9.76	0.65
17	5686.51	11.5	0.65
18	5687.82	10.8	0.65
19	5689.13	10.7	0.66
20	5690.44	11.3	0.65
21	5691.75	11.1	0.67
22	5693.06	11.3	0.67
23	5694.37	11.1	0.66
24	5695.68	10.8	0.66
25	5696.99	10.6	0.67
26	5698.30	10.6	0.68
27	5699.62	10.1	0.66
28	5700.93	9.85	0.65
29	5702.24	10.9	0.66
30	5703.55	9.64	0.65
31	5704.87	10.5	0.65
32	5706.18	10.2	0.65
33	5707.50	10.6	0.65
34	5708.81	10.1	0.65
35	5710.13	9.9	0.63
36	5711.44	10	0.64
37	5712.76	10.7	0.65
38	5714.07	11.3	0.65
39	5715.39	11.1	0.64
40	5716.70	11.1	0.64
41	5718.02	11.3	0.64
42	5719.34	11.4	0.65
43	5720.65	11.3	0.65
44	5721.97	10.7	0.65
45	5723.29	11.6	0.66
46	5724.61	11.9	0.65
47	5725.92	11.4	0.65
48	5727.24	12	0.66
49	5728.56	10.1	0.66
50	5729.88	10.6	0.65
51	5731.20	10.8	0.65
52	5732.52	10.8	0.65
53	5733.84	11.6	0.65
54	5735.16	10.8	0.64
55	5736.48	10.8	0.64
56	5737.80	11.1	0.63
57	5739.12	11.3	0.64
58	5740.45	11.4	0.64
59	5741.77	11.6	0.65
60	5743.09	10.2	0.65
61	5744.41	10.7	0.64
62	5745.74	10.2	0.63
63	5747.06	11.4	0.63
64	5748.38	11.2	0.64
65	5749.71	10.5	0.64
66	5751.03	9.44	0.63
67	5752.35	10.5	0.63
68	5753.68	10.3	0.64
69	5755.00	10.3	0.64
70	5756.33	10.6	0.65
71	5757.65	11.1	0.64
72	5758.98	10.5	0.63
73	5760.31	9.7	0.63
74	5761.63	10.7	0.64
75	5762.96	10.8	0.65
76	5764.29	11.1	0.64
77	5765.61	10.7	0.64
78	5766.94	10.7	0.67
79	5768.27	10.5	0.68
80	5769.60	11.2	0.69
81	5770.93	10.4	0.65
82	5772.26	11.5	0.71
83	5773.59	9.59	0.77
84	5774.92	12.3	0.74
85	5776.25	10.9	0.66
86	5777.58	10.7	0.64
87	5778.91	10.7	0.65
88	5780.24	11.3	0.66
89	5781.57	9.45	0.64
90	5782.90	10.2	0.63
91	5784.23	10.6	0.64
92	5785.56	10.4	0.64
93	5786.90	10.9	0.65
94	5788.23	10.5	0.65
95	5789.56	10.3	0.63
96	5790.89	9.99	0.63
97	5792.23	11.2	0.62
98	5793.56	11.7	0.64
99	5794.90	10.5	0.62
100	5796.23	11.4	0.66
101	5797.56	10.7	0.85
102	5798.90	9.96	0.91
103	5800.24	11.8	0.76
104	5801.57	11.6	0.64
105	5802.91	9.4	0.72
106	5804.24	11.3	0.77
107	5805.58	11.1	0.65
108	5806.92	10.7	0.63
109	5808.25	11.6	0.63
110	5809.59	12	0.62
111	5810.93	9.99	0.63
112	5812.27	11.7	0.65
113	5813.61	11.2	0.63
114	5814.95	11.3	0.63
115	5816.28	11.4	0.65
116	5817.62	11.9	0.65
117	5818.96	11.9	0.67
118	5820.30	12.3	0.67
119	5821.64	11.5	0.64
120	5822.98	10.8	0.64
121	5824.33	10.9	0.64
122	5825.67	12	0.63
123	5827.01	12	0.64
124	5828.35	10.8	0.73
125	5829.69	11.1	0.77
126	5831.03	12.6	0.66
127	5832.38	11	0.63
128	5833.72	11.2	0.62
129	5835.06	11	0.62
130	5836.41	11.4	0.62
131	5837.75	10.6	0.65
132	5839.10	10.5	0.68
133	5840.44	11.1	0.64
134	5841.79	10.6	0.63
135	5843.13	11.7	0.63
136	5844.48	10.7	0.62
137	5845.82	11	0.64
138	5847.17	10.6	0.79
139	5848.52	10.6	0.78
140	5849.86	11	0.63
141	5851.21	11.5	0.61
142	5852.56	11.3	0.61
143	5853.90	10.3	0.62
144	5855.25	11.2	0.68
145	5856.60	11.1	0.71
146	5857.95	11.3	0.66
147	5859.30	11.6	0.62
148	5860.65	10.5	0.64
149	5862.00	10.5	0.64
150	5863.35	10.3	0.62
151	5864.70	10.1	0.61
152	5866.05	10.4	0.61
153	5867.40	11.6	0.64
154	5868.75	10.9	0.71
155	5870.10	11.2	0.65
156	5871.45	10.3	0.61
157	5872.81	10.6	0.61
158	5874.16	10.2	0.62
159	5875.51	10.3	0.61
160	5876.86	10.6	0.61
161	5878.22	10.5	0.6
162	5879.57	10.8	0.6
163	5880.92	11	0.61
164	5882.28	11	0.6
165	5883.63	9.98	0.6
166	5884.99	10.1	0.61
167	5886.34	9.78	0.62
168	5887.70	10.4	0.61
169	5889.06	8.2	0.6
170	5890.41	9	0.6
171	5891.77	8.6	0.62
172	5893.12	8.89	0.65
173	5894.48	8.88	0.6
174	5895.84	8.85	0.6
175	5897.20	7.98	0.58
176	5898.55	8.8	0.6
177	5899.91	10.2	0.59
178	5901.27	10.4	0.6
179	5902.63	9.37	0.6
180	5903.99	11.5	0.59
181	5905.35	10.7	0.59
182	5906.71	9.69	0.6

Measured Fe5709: 1.1 A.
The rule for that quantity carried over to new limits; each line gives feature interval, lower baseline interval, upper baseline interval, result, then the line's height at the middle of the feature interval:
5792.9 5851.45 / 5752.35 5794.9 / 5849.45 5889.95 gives -3.0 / 10.6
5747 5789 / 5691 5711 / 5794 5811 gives 0.7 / 10.8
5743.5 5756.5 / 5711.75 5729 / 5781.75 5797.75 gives 0.6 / 11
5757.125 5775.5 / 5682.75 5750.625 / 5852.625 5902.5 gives -0.2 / 10.6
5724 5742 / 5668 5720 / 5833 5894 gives -0.7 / 10.7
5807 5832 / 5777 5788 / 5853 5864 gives -1.8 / 10.7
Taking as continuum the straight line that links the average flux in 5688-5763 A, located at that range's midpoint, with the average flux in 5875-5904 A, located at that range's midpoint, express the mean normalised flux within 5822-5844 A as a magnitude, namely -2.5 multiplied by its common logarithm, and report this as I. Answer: -0.11 mag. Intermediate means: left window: 10.8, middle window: 11.2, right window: 9.74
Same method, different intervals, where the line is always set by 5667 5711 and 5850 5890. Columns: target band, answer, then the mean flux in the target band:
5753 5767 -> 0.01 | 10.6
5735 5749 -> -0.03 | 11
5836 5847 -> -0.03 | 10.9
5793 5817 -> -0.04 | 11.1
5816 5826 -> -0.09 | 11.6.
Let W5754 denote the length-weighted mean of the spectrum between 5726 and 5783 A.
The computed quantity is 10.8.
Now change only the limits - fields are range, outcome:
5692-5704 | 10.6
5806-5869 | 11.1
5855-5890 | 10.5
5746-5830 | 10.9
